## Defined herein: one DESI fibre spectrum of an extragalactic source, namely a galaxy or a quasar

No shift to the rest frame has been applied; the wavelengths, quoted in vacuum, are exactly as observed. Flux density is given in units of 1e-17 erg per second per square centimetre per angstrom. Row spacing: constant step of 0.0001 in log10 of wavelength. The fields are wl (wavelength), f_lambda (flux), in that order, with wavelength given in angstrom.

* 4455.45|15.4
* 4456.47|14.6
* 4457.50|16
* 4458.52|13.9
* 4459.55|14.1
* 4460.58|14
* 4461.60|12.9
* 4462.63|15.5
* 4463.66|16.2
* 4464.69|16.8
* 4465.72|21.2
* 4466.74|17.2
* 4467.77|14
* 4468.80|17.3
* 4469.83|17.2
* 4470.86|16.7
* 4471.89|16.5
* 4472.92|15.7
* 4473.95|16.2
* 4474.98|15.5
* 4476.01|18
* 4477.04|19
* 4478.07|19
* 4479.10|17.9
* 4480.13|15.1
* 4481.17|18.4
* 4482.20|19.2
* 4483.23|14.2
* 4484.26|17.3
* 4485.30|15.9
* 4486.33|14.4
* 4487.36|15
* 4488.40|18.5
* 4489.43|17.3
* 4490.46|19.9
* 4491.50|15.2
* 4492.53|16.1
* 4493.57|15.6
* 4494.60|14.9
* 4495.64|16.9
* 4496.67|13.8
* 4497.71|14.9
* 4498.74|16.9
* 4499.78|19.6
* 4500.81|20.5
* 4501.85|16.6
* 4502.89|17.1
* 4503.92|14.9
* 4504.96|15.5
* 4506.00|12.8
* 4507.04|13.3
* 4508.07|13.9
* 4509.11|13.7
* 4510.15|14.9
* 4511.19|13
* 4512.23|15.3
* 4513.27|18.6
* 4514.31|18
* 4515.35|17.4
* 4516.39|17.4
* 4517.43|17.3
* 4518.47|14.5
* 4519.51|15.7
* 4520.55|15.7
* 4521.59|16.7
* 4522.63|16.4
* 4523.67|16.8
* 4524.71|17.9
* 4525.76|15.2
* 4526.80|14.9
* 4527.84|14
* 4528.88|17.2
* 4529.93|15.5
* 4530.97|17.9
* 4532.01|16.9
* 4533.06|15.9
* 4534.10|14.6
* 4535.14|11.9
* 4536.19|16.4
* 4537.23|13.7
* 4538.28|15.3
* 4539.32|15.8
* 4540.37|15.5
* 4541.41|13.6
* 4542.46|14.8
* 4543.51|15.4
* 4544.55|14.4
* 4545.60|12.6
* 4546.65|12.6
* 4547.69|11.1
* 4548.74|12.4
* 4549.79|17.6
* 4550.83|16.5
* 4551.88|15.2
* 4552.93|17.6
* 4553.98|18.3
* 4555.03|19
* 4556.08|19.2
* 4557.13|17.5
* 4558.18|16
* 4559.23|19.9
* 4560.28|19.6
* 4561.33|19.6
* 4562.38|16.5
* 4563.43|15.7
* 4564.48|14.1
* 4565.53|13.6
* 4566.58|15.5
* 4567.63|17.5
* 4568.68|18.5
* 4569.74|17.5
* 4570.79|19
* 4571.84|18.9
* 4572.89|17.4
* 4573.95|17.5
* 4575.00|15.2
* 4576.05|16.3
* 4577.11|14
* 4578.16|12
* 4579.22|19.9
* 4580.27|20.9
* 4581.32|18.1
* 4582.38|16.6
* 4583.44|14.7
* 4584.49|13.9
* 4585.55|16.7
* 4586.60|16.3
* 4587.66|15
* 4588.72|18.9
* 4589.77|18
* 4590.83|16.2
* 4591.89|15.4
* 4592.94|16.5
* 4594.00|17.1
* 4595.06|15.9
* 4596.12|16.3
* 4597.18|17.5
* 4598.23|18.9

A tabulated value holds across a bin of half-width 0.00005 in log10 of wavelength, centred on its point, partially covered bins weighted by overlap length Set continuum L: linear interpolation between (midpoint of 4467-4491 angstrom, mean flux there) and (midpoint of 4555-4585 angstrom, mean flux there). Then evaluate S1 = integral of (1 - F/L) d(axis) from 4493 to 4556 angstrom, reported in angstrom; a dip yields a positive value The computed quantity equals 4.8 angstrom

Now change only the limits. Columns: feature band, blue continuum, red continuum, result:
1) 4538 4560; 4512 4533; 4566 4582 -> 1.4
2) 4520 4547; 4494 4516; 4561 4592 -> 1.4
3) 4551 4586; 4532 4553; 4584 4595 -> -3.2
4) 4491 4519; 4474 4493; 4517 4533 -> 1.1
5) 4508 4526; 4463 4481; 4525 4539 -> -0.3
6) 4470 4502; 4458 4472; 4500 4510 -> -2.2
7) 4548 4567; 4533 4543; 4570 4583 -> -1.1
